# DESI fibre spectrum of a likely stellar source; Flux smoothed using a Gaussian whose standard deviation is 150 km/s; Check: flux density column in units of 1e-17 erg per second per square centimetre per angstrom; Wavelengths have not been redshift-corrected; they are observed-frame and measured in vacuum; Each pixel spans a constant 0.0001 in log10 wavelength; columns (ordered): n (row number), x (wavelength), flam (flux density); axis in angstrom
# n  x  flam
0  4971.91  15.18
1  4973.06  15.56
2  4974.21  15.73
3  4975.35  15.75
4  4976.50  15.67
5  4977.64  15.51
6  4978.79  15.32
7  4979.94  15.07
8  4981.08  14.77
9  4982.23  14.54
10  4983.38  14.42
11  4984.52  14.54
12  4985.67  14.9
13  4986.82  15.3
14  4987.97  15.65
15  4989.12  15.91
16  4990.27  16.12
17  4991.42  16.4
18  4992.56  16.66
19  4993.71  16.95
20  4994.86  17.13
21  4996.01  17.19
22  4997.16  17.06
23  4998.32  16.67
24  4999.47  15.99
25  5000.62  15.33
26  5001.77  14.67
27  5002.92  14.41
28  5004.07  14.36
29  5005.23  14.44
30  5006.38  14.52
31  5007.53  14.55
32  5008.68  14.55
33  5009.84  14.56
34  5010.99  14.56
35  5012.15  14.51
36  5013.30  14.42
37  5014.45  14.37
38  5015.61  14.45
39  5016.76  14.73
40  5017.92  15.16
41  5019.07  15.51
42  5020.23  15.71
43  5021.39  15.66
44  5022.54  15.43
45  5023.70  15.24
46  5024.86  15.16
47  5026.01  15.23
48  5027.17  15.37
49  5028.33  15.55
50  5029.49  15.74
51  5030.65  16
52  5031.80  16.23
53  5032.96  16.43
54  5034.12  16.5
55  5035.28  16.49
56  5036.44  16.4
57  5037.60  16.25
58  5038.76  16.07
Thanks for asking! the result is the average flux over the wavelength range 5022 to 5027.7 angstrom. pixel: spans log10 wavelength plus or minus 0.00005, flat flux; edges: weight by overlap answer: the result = 15.3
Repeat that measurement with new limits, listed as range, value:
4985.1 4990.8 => 15.6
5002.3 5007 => 14.4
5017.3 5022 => 15.5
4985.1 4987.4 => 15.1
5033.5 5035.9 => 16.5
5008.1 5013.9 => 14.5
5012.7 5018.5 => 14.7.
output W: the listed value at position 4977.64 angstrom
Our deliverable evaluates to 15.51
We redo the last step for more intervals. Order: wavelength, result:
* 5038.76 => 16.07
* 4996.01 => 17.19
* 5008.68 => 14.55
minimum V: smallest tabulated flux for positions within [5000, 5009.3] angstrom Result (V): 14.36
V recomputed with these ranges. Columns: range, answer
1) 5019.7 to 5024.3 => 15.24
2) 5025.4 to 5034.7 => 15.23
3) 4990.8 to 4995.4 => 16.4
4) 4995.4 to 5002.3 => 14.67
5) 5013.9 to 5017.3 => 14.37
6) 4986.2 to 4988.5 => 15.3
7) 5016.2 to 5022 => 14.73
